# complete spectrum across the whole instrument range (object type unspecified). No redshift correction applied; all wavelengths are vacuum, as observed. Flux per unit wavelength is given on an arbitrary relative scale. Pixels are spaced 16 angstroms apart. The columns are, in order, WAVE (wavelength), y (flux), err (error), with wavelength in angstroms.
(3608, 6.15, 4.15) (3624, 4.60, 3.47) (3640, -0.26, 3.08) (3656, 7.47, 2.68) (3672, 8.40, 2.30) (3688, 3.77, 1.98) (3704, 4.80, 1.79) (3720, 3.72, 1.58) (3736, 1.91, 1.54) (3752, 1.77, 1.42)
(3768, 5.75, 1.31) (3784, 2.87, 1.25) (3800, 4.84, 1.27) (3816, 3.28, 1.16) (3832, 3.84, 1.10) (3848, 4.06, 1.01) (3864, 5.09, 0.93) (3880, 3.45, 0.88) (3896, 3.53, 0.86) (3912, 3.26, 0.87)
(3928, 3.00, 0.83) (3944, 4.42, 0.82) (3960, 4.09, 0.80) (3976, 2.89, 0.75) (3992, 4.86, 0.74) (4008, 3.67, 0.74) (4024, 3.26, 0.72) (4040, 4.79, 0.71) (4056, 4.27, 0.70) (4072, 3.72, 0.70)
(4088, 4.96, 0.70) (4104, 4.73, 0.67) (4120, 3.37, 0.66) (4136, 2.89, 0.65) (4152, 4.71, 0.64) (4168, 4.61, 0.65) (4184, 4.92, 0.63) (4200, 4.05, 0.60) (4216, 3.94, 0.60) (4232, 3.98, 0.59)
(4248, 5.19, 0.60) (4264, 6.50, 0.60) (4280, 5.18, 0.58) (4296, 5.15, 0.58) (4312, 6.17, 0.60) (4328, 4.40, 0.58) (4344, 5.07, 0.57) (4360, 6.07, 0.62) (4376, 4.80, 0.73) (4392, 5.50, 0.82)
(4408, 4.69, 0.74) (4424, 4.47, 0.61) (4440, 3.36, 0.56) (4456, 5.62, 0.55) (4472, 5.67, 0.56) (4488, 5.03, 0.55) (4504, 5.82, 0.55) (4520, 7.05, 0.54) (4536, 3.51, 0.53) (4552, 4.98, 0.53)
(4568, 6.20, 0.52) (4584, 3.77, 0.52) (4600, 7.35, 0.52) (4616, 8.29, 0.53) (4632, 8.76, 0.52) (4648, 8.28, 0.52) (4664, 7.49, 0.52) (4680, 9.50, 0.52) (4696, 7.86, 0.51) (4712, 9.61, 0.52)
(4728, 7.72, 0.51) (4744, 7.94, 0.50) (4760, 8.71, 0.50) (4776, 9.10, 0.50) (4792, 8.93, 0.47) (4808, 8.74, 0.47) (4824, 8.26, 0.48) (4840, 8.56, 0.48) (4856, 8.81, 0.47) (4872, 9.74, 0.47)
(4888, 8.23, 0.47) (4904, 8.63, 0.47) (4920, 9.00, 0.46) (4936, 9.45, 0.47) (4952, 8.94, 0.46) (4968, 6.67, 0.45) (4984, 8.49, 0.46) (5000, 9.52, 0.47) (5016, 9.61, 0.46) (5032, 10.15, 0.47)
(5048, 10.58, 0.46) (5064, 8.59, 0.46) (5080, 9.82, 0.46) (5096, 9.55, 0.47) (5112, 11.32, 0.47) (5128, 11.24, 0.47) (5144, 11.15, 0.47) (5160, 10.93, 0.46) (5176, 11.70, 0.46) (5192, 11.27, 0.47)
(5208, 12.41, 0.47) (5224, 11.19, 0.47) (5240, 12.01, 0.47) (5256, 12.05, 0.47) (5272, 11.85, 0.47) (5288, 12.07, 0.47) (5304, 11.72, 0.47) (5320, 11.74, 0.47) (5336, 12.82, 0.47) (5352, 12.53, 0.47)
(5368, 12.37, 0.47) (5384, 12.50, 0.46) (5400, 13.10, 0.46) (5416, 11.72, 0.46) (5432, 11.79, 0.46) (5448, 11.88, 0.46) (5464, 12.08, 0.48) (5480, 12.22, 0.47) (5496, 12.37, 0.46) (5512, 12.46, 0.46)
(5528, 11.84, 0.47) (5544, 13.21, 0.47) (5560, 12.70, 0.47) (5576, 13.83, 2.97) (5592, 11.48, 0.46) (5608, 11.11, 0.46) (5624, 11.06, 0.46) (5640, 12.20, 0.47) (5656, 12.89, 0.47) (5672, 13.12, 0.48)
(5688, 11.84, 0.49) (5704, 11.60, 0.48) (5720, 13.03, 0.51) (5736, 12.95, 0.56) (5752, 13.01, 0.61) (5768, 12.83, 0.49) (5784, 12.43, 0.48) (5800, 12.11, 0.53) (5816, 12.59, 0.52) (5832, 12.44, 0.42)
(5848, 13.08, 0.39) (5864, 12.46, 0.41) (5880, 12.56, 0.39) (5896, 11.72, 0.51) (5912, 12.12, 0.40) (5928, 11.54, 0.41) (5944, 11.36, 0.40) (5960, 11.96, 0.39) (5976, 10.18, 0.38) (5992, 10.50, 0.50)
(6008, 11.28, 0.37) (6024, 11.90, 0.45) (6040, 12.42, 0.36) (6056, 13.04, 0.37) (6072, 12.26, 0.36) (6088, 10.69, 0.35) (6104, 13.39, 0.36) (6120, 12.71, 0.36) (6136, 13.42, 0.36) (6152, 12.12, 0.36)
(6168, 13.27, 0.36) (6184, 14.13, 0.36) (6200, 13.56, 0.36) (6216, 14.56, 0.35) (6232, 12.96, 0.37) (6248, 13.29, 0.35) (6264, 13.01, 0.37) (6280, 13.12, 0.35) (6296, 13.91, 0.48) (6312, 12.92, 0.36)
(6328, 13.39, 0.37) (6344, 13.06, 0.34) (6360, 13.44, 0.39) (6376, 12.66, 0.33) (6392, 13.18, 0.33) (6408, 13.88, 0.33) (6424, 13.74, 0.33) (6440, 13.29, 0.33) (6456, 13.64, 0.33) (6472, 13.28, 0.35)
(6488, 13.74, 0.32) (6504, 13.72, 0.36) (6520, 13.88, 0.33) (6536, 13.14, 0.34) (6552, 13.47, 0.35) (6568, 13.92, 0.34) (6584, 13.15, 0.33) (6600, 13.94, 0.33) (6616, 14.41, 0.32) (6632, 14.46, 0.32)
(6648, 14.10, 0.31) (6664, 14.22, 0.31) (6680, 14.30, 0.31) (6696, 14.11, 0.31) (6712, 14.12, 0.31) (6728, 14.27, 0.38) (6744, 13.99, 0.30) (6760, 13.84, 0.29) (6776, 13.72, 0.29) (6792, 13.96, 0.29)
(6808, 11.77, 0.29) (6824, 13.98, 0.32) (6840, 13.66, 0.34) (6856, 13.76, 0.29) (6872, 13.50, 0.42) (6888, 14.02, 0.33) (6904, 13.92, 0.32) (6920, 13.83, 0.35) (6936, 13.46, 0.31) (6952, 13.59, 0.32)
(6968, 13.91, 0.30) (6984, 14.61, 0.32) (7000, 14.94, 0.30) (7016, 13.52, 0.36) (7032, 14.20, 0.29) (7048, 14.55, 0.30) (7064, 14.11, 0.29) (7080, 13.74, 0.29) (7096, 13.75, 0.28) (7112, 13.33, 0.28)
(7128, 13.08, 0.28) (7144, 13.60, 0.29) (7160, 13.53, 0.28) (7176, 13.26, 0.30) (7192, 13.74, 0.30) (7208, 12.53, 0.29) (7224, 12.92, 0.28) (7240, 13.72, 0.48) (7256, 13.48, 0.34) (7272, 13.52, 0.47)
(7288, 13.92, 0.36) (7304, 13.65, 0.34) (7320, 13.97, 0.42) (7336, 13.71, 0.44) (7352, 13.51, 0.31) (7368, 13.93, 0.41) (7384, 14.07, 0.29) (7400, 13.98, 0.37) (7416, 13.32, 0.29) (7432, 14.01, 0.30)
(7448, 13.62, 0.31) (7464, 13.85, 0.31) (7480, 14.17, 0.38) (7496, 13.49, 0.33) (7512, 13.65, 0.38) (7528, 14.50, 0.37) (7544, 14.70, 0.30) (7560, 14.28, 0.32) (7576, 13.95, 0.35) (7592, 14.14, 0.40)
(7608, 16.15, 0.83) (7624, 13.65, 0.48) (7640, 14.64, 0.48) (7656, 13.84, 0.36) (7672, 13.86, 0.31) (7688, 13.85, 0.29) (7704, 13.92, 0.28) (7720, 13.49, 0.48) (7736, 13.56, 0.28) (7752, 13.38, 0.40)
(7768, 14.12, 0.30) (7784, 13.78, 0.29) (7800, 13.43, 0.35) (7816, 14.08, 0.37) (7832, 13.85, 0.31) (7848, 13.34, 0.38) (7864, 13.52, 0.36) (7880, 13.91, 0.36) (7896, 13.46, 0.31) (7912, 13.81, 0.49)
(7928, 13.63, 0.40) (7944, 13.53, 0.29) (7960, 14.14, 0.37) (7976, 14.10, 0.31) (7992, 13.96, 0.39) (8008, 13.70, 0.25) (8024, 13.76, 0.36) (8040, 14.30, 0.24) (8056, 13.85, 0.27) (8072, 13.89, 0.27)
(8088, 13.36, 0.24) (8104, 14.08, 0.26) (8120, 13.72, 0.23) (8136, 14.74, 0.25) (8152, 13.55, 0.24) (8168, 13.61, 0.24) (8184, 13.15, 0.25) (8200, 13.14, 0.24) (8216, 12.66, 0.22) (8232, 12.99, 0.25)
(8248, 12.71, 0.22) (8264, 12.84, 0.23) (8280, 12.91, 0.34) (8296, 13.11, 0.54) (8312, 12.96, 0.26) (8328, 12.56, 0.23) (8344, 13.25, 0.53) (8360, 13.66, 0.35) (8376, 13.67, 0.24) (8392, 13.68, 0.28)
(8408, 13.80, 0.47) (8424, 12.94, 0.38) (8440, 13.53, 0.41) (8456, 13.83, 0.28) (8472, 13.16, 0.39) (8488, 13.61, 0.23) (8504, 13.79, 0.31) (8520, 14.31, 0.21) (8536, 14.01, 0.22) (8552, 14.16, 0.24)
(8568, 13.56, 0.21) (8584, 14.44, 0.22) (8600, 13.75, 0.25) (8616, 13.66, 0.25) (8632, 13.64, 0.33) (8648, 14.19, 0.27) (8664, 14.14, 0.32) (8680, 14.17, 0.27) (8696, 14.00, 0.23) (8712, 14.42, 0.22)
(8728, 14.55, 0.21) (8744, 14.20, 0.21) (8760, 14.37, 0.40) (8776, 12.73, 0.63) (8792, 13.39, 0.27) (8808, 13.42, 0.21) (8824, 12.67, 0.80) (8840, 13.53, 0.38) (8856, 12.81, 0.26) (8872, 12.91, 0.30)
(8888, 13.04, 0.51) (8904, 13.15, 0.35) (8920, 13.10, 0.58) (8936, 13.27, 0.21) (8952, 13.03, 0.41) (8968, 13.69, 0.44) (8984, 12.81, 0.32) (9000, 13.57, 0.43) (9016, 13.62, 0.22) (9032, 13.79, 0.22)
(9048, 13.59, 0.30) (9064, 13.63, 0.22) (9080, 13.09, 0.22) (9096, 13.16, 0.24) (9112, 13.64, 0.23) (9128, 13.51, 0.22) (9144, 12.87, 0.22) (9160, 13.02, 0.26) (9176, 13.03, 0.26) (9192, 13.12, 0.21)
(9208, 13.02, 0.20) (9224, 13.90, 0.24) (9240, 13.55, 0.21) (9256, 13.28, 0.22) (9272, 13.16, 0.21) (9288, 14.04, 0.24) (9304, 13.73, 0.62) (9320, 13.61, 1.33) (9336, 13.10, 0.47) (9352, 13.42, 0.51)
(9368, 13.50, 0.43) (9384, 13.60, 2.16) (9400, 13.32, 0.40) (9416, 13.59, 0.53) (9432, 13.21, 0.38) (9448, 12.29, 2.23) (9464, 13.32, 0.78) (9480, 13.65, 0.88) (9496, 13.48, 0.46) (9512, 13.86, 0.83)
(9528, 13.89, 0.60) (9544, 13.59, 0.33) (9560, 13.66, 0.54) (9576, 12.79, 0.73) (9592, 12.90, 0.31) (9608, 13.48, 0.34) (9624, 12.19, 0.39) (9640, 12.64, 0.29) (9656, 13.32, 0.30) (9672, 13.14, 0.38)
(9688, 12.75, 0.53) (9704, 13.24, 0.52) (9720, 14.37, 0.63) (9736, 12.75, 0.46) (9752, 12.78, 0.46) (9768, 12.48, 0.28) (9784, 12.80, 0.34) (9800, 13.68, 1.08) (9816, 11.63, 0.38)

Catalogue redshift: 0.15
